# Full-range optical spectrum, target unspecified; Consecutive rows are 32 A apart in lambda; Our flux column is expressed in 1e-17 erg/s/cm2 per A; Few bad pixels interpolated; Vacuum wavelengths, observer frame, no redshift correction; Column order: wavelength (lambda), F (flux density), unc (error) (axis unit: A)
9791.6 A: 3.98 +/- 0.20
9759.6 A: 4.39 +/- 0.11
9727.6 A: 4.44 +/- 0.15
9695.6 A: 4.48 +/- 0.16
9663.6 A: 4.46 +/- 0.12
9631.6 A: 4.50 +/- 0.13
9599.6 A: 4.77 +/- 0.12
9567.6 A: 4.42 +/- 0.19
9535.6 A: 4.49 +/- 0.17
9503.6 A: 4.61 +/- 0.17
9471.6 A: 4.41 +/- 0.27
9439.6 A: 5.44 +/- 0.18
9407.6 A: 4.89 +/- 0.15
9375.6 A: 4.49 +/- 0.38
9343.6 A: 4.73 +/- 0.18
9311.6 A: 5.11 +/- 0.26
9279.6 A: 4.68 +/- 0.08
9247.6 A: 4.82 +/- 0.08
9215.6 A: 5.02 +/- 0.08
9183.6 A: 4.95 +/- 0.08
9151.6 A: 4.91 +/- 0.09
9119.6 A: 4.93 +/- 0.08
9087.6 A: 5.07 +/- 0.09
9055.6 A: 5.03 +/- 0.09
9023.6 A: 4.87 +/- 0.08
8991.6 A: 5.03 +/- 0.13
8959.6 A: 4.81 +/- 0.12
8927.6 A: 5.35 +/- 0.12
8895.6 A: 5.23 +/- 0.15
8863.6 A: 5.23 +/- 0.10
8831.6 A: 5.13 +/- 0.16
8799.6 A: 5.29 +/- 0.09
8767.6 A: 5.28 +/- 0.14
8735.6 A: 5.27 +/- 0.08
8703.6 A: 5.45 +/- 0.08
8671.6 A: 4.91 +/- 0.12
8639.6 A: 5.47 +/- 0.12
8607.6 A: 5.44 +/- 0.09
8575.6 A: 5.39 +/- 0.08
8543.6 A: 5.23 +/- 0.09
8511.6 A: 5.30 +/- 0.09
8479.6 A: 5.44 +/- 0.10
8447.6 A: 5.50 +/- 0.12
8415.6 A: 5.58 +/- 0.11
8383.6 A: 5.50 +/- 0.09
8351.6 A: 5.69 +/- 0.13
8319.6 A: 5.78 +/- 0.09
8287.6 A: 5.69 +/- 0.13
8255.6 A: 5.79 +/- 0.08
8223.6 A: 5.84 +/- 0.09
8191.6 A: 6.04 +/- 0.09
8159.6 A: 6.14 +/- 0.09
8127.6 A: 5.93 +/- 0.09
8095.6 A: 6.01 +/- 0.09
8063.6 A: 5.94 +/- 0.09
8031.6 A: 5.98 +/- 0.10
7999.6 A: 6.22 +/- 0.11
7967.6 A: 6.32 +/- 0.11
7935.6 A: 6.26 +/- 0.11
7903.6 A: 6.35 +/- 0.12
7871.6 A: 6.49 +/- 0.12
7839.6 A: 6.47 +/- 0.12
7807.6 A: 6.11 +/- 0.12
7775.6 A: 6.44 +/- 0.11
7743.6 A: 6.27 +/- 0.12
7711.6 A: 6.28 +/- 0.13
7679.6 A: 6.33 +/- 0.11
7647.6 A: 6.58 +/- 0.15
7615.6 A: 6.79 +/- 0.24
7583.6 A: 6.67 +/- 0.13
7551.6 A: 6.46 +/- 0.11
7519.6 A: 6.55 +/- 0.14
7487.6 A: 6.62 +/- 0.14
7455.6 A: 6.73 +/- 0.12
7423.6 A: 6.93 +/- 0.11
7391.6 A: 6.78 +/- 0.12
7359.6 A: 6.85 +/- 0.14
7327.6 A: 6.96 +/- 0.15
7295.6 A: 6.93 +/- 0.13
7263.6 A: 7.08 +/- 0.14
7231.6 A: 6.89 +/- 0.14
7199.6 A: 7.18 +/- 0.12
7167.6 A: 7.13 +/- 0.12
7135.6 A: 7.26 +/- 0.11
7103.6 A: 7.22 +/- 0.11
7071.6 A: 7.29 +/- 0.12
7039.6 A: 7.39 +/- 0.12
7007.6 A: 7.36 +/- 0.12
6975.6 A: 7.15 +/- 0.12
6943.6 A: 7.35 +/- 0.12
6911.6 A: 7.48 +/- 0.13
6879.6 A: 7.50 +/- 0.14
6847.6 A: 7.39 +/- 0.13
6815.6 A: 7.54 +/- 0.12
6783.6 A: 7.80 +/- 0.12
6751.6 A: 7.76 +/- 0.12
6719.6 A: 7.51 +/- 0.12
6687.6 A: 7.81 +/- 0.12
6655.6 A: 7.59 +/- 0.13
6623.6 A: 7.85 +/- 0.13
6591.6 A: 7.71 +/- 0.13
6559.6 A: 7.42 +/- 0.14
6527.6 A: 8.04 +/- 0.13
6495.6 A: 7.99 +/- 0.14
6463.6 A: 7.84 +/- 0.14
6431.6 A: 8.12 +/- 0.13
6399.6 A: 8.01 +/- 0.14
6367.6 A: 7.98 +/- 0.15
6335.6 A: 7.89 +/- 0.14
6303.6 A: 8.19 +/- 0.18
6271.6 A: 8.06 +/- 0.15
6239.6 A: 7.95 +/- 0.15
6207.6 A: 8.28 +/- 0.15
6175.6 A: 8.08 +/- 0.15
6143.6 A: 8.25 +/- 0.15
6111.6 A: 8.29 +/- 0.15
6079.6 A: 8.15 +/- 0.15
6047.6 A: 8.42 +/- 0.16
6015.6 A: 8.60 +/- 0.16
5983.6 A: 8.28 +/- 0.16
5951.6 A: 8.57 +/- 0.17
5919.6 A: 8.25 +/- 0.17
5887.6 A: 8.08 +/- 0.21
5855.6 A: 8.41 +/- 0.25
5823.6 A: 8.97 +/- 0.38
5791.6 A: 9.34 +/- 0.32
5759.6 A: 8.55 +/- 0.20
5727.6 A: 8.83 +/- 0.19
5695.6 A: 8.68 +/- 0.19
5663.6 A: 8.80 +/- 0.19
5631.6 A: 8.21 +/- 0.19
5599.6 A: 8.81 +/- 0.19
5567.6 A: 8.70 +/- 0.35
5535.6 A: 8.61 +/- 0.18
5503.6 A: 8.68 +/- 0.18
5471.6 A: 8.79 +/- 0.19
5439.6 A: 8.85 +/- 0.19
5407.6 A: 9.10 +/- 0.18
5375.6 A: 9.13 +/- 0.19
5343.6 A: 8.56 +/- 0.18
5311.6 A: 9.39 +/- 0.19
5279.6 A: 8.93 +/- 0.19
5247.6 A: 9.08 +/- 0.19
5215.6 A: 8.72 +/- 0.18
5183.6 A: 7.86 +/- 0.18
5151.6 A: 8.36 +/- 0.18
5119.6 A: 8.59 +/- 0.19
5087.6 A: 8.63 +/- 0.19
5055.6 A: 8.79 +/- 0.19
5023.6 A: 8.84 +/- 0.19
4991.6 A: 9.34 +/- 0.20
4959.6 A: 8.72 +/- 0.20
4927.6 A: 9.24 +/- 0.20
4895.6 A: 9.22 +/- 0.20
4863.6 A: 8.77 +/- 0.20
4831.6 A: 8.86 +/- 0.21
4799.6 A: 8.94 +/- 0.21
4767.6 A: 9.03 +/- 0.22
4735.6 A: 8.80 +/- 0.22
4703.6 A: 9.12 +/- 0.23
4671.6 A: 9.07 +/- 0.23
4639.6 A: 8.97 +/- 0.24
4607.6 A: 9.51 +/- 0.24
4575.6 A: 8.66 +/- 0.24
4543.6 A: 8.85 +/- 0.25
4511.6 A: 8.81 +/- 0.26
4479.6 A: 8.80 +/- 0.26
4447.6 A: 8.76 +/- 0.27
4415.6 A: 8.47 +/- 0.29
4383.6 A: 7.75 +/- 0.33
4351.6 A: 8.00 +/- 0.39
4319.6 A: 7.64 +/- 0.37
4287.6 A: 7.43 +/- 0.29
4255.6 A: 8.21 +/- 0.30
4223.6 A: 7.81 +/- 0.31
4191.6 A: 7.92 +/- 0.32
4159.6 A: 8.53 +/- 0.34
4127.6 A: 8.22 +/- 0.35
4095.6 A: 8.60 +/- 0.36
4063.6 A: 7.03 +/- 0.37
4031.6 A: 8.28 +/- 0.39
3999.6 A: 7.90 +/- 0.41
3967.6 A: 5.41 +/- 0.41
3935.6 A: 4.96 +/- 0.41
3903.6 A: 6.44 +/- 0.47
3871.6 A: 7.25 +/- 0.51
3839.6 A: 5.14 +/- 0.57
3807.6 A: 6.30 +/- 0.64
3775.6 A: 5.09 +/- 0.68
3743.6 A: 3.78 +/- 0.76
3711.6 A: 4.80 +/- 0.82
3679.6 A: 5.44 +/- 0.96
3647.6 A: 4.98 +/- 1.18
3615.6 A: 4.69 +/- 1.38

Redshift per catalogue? 0.00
